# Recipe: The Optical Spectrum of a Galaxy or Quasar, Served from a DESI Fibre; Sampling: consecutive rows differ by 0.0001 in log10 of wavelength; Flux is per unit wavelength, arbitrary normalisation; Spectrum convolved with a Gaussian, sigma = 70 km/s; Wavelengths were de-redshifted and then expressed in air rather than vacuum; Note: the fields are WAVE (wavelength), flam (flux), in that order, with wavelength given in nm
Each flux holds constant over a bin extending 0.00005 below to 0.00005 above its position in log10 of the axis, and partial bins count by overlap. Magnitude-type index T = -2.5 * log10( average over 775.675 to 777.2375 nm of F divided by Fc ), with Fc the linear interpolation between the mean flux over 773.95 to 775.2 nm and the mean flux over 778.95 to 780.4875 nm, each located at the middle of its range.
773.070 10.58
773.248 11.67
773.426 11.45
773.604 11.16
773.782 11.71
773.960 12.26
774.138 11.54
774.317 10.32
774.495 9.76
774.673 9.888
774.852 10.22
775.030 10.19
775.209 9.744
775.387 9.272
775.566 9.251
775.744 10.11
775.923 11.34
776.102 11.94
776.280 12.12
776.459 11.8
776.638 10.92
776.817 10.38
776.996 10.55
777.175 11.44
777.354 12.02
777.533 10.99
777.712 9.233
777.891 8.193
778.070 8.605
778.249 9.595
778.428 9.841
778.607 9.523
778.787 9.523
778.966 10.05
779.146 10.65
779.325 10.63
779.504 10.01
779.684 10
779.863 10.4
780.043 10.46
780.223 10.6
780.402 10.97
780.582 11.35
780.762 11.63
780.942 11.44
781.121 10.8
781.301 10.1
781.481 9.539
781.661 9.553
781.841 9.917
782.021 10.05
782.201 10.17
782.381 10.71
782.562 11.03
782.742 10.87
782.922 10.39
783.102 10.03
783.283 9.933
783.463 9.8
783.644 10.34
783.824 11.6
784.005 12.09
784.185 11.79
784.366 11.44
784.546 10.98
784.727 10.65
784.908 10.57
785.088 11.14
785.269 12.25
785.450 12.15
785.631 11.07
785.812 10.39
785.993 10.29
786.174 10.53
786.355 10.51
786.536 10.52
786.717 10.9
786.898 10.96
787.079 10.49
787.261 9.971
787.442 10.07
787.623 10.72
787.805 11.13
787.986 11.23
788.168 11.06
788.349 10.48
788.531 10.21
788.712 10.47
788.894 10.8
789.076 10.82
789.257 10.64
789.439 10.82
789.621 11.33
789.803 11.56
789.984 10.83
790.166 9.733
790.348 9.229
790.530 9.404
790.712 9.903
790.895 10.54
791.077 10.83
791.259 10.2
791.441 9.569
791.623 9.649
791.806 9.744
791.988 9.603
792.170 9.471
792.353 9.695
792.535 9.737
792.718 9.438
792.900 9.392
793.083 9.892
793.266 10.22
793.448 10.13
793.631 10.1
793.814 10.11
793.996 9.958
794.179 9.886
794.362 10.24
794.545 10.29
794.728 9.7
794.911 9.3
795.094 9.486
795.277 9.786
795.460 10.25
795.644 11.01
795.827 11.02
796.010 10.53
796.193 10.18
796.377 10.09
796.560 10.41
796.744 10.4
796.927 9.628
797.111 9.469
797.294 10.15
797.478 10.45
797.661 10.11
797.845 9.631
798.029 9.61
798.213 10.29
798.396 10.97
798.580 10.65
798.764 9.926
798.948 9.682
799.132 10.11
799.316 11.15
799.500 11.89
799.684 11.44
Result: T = -0.08 mag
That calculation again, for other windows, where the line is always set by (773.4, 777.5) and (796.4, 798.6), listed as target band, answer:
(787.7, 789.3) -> -0.04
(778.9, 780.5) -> 0.03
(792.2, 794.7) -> 0.04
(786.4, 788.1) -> -0.02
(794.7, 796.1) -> 0.00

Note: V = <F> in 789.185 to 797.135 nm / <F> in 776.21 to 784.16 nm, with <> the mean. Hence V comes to 0.96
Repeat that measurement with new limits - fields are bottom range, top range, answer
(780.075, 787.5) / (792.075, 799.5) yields 0.94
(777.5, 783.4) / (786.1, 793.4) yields 1.01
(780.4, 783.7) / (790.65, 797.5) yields 0.96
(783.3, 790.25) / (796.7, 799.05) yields 0.93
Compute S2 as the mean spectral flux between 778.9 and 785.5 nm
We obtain 10.7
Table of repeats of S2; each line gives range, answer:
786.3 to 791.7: 10.5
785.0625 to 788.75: 10.8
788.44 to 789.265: 10.6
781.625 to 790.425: 10.7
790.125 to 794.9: 9.86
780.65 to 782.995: 10.5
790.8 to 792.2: 9.97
